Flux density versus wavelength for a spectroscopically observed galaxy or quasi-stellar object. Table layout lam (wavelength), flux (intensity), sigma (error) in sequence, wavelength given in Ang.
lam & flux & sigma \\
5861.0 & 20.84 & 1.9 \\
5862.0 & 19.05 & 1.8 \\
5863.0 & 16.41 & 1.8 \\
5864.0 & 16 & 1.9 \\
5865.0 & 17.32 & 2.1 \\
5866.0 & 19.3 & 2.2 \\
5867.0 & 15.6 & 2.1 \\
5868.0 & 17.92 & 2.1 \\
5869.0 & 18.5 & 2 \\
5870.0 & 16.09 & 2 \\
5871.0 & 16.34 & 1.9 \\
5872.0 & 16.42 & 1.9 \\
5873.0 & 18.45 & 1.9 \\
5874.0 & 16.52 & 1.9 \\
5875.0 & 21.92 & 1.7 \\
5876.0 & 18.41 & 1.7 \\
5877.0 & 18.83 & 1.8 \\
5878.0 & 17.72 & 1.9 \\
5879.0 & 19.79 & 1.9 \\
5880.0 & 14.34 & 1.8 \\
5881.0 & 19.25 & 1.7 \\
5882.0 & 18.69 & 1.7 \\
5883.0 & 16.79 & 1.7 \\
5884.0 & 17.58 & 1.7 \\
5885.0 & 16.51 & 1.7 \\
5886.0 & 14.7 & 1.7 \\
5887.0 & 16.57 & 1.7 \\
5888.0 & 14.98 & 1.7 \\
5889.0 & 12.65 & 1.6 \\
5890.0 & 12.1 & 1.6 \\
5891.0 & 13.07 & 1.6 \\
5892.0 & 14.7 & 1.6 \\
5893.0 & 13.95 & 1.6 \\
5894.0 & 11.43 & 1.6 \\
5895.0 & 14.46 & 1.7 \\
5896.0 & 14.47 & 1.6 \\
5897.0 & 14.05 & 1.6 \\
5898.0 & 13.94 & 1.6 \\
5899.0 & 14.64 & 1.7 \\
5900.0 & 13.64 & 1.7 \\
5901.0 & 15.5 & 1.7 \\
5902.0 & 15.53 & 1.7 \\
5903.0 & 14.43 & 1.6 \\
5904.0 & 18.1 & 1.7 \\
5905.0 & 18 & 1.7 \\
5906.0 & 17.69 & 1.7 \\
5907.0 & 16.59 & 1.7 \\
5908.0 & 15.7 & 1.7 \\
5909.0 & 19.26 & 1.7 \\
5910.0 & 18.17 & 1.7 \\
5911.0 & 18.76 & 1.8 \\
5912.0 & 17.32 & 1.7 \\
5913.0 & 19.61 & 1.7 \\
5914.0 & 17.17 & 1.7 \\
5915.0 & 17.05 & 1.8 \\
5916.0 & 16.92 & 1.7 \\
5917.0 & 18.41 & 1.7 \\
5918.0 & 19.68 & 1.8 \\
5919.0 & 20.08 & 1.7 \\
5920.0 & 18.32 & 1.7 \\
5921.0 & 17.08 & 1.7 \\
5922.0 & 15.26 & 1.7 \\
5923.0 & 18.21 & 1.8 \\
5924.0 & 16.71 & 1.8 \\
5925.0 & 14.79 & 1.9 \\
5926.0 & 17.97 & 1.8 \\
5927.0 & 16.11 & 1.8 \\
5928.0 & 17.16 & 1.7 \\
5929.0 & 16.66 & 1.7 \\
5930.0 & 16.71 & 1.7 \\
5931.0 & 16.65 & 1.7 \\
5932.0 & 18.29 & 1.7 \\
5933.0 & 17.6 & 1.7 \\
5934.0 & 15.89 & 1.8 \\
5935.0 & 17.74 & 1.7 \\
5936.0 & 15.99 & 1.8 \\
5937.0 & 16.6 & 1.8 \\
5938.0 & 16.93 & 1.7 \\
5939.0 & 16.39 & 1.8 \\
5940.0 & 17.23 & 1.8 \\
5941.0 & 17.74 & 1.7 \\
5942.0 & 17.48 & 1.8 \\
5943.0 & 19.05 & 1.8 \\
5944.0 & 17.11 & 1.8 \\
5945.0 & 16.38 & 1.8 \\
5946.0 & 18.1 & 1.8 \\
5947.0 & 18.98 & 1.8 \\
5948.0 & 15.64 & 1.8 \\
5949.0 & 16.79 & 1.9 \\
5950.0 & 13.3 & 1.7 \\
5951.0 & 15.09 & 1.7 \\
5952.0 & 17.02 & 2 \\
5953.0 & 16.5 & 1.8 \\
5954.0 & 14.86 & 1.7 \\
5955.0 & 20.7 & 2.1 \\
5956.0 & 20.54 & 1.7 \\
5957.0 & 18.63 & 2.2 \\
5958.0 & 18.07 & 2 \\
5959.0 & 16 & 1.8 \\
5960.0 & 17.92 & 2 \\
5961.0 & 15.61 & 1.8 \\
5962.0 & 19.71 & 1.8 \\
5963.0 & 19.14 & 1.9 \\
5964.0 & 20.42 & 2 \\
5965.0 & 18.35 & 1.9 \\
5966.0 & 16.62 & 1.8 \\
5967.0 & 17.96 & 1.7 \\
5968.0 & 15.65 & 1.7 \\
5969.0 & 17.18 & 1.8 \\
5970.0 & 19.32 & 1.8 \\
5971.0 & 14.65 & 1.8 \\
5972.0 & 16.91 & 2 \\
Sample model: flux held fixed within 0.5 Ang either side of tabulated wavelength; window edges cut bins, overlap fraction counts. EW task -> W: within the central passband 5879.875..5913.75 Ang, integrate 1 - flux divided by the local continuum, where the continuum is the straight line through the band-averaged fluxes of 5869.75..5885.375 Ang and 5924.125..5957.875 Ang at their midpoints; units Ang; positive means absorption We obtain 3.3 Ang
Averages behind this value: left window 17.8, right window 17.1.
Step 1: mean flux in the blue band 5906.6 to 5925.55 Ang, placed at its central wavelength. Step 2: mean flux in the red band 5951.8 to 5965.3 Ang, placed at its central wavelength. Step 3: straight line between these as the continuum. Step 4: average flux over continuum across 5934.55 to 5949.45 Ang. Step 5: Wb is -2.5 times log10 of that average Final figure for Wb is 0.04 mag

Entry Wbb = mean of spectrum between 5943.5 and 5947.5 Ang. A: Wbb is 17.6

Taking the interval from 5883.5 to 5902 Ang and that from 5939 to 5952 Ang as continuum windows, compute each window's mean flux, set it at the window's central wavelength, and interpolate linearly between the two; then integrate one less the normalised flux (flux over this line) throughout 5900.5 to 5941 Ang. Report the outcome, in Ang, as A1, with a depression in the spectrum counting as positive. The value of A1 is -3.9 Ang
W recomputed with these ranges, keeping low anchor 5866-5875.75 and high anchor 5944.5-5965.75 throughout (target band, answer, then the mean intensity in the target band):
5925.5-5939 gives 0.47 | 16.9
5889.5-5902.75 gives 2.73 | 14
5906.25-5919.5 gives -0.36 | 18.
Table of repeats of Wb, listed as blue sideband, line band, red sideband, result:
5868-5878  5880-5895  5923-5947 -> 0.171 mag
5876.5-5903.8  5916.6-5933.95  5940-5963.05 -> -0.054 mag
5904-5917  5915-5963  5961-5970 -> 0.039 mag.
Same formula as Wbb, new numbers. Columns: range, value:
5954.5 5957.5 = 20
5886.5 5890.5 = 14.1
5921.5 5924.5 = 16.7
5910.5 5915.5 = 18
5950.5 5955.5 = 16.8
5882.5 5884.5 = 17.2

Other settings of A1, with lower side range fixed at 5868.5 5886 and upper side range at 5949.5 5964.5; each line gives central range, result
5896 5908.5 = 1.4 Ang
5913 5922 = -0.2 Ang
